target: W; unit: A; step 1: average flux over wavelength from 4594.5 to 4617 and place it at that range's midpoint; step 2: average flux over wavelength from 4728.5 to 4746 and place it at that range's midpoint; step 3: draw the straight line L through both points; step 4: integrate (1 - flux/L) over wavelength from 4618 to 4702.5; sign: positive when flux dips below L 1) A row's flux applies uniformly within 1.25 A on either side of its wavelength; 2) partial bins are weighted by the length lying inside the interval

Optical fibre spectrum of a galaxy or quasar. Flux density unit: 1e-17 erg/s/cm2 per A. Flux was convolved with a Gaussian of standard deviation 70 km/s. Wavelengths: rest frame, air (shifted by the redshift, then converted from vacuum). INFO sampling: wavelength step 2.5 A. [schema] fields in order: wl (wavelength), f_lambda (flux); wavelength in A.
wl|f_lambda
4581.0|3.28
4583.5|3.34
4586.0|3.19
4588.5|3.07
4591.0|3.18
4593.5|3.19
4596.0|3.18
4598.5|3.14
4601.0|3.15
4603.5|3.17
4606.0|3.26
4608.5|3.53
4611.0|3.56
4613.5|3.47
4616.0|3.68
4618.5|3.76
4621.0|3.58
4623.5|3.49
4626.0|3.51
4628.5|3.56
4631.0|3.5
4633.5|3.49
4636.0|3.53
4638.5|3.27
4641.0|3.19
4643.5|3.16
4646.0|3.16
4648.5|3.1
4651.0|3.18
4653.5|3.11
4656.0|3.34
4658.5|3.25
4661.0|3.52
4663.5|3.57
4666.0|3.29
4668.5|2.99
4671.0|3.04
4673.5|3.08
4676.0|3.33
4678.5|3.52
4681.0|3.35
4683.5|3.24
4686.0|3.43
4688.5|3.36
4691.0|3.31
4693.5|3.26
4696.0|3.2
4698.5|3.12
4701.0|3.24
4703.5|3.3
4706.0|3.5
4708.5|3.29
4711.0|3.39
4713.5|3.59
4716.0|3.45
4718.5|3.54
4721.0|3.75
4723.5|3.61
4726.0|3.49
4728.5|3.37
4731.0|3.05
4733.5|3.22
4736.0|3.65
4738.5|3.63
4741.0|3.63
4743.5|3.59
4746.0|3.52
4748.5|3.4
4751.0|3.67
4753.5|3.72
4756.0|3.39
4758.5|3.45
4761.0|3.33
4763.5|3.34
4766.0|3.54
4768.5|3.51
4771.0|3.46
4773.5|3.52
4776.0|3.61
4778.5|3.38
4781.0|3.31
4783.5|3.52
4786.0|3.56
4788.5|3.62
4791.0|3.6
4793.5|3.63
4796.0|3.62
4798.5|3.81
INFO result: 1.8 A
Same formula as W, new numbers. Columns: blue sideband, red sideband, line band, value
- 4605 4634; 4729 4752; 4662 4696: 2.13 A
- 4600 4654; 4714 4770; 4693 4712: 0.94 A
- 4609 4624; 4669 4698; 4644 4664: 0.87 A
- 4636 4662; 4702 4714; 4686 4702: 0.47 A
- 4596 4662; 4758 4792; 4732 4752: -0.43 A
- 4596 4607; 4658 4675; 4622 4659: -1.21 A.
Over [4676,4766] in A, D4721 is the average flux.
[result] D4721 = 3.43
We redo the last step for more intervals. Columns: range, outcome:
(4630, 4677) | 3.27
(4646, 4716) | 3.29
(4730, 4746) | 3.47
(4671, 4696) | 3.3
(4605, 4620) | 3.55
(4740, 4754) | 3.58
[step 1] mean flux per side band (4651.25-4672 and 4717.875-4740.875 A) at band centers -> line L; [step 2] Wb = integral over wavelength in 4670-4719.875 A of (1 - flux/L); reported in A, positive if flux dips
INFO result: 0.63 A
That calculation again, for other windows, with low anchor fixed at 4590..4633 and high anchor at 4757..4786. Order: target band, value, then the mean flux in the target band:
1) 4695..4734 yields 0.6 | 3.39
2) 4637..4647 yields 0.6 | 3.2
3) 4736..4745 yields -0.4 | 3.62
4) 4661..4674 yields 0.7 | 3.23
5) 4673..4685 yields 0.4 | 3.32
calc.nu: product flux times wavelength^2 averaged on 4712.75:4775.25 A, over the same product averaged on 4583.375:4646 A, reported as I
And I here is 1.1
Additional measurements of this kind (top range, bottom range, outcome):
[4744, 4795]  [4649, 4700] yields 1.12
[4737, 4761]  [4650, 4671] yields 1.13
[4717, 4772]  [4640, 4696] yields 1.11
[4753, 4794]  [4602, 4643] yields 1.08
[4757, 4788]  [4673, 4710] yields 1.08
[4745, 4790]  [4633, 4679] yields 1.12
